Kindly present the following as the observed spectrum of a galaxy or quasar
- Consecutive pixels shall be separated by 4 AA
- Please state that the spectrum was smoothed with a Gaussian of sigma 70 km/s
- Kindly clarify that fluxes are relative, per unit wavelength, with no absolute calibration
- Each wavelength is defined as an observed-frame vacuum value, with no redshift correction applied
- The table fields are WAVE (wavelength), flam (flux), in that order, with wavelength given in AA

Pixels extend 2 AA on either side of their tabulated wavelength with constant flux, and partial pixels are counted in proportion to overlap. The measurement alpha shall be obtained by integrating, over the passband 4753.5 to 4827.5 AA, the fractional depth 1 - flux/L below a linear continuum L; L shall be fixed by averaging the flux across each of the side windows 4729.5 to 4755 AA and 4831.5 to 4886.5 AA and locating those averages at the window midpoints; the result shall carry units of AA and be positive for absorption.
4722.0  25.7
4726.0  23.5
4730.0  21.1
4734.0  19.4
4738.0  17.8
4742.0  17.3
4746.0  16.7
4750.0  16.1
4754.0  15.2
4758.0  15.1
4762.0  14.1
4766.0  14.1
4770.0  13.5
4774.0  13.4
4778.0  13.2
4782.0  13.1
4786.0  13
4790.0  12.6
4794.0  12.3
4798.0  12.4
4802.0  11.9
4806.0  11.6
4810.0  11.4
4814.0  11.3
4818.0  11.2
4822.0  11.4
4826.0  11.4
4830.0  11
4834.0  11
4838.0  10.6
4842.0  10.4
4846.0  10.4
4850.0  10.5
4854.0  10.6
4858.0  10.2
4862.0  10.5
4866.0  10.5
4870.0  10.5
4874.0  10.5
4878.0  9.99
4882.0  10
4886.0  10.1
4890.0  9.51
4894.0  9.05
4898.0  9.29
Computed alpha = 9.6 AA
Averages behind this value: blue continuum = 17.6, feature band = 12.7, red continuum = 10.4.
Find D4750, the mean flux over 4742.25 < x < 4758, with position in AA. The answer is 16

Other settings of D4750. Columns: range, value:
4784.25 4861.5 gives 11.3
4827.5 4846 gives 10.7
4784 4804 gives 12.4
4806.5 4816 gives 11.4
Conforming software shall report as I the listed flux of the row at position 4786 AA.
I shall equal 13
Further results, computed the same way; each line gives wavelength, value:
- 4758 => 15.1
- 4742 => 17.3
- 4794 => 12.3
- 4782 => 13.1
